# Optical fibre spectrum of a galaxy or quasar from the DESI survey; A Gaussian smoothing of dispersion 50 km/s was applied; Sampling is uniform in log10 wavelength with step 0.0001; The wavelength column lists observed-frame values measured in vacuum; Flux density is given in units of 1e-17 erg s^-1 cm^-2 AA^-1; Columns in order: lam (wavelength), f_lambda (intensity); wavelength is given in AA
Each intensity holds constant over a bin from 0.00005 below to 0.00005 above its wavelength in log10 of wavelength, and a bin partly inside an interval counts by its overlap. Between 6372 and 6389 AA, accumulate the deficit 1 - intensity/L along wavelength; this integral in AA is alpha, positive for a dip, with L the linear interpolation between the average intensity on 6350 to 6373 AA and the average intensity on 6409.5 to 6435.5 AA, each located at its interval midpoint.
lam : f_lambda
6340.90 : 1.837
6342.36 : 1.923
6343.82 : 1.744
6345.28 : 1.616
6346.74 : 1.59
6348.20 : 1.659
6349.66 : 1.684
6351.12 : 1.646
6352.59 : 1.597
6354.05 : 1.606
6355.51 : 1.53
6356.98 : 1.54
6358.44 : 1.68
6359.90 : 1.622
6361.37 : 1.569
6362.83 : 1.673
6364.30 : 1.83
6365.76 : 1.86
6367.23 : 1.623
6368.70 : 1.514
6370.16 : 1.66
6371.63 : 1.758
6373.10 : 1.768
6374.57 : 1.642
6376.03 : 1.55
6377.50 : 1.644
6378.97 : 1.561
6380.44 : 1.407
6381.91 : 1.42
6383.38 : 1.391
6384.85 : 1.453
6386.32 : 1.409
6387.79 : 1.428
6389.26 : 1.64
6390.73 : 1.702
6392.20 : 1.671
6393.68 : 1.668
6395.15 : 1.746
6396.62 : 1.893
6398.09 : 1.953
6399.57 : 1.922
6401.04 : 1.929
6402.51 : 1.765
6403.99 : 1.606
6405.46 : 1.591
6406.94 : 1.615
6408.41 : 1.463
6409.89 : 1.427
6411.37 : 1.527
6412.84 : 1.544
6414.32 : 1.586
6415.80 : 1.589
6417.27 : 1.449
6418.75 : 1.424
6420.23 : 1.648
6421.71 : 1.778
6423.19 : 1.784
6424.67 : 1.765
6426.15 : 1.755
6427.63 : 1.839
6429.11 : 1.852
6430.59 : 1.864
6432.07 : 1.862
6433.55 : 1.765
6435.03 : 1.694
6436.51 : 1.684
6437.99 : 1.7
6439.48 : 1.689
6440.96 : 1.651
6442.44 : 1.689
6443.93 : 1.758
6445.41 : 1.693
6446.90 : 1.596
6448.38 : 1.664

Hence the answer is 1.4 AA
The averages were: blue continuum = 1.65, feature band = 1.52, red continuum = 1.68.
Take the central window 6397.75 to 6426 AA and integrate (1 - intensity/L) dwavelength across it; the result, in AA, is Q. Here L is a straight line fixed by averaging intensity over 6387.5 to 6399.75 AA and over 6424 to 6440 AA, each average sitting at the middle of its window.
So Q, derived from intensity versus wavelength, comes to 1.7 AA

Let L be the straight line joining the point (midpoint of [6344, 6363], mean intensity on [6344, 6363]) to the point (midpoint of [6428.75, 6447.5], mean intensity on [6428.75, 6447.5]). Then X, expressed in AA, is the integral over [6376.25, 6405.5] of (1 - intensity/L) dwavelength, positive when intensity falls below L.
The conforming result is 0.5 AA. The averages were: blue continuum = 1.62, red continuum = 1.73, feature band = 1.64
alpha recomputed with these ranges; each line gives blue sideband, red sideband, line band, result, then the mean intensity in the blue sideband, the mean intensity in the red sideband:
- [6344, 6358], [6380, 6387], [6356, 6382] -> -2.2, 1.61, 1.42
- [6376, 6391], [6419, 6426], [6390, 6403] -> -1.9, 1.5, 1.72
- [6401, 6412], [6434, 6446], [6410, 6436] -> -0.6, 1.6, 1.7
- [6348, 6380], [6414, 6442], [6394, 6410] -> -0.5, 1.64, 1.71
